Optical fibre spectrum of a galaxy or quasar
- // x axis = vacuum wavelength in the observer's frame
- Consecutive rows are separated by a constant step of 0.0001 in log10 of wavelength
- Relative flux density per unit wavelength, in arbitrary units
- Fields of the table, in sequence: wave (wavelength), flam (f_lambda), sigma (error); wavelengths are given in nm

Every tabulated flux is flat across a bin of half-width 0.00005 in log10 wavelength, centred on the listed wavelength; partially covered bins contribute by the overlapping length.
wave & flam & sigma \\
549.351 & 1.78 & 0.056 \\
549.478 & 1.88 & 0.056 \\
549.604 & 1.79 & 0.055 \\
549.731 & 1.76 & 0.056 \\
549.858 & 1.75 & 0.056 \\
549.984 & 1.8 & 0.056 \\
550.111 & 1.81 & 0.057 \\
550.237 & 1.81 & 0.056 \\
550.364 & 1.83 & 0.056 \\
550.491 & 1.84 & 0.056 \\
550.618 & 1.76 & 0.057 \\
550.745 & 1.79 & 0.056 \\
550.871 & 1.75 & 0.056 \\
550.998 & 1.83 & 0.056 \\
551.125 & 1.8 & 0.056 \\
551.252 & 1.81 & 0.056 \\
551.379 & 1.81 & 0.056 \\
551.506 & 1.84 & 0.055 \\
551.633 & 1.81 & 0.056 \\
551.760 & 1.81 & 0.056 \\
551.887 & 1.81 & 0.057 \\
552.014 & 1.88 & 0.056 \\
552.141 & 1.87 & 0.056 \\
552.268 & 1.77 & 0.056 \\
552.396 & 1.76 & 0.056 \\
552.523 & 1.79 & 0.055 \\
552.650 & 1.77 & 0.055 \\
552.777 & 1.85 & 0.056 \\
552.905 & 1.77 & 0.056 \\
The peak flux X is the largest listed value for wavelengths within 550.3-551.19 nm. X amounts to 1.84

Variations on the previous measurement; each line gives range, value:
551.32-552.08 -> 1.88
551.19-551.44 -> 1.81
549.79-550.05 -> 1.8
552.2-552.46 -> 1.77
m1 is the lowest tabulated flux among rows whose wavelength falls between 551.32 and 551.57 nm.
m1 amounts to 1.81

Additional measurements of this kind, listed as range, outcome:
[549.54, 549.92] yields 1.75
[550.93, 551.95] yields 1.8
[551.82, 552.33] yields 1.77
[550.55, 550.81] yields 1.76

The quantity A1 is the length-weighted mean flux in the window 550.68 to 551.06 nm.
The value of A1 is 1.79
